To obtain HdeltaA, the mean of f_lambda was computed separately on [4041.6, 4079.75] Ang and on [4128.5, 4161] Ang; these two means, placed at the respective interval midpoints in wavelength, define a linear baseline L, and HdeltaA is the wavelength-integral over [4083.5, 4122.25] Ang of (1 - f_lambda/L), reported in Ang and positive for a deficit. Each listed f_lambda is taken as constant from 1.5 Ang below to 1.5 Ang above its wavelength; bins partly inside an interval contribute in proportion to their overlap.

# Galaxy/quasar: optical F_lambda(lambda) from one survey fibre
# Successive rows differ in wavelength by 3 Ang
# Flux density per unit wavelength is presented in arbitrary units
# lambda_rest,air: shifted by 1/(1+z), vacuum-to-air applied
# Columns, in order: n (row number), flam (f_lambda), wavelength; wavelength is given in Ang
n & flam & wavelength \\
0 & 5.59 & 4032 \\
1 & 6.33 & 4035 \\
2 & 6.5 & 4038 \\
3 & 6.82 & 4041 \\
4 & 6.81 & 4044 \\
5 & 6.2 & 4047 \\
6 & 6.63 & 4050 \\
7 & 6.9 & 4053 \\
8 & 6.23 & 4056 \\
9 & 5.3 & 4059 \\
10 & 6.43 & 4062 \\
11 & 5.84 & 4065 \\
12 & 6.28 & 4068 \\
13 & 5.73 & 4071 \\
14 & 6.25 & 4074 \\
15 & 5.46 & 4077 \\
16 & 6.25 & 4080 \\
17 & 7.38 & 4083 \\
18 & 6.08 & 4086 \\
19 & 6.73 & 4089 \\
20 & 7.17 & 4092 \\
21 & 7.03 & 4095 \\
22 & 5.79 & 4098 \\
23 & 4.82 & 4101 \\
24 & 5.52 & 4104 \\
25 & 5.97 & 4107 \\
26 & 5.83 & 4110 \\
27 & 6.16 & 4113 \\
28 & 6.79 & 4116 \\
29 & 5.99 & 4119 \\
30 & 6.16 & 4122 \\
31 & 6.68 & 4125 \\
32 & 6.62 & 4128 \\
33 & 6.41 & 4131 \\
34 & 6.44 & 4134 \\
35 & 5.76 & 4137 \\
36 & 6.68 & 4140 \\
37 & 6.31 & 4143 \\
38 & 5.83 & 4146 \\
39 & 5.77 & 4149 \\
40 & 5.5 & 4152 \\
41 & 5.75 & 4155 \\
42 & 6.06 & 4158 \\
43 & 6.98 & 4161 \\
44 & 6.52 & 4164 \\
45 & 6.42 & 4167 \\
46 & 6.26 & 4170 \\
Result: -0.2 Ang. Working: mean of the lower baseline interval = 6.19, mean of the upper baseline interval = 6.11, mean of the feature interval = 6.19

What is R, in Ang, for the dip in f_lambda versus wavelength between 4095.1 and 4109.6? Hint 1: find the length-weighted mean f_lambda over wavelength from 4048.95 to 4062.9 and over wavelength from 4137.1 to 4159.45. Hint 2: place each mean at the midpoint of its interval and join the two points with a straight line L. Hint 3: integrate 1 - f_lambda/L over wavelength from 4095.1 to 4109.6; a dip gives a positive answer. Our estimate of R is 1.0 Ang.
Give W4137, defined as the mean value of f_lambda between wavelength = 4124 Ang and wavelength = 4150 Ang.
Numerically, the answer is 6.28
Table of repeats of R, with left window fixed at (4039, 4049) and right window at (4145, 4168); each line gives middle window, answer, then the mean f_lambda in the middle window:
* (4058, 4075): 1.4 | 5.98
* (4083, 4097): -0.8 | 6.79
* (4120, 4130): -0.3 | 6.46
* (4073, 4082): 0.6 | 6.05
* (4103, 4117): 0.6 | 6.05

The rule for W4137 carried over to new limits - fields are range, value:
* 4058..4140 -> 6.19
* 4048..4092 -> 6.28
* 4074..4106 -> 6.22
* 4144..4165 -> 6.05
